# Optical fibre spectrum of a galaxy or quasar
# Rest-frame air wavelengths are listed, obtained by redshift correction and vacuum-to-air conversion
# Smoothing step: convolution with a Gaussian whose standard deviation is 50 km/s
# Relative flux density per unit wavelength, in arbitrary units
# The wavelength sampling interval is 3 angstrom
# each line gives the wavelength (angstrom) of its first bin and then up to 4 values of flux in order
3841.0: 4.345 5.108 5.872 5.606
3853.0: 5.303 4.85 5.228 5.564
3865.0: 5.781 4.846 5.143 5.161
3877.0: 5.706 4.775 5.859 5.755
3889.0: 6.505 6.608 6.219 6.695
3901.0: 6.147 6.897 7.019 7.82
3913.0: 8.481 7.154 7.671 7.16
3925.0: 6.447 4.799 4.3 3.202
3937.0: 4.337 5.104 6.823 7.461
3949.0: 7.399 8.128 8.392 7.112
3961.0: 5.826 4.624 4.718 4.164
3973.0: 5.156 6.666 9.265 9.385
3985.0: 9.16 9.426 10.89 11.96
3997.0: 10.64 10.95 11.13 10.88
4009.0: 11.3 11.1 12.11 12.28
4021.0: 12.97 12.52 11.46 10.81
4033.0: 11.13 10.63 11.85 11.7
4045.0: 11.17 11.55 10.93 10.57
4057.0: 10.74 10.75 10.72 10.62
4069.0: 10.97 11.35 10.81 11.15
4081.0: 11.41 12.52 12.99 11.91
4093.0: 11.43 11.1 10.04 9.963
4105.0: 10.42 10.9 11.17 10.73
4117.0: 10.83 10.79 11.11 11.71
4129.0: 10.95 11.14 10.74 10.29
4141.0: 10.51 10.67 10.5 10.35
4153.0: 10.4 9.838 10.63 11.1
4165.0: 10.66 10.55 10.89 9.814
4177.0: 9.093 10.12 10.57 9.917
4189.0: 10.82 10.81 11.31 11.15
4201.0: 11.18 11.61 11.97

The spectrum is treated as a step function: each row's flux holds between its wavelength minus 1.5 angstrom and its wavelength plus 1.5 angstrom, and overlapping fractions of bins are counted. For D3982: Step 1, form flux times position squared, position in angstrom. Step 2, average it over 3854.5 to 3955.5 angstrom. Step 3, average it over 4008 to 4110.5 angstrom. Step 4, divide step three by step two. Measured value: 1.98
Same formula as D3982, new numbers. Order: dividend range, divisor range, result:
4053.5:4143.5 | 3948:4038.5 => 1.22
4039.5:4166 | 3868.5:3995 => 1.78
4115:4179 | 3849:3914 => 2.02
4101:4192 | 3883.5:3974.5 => 1.88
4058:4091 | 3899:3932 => 1.82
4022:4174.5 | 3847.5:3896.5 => 2.21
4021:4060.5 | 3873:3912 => 1.93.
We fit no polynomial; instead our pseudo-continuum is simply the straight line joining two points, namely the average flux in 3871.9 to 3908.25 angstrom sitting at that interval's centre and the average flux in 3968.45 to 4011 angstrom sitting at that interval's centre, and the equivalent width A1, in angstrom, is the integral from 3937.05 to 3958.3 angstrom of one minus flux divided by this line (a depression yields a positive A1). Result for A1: 2.65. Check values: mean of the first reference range 6.09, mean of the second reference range 9.37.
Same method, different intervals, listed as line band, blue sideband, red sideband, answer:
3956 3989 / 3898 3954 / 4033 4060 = 5.9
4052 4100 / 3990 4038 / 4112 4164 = -0.5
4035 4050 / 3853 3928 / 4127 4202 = -4.8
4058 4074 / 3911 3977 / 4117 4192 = -4.0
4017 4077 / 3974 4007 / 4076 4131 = -4.1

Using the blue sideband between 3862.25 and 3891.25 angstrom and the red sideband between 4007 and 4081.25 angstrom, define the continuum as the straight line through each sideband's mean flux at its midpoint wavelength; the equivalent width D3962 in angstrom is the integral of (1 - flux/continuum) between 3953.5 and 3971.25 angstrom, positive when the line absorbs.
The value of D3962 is 5.49 angstrom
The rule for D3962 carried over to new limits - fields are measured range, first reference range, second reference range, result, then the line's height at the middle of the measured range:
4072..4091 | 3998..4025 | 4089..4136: -1.0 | 11.2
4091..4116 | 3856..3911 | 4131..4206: -3.2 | 9.53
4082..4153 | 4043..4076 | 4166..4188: -2.8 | 10.6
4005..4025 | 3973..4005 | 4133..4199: -4.1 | 9.85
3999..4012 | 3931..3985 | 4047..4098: -4.2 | 8.39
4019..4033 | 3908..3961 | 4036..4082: -2.8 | 9.87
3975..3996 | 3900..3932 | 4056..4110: -2.5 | 8.57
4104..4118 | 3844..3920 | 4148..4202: -1.9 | 9.54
